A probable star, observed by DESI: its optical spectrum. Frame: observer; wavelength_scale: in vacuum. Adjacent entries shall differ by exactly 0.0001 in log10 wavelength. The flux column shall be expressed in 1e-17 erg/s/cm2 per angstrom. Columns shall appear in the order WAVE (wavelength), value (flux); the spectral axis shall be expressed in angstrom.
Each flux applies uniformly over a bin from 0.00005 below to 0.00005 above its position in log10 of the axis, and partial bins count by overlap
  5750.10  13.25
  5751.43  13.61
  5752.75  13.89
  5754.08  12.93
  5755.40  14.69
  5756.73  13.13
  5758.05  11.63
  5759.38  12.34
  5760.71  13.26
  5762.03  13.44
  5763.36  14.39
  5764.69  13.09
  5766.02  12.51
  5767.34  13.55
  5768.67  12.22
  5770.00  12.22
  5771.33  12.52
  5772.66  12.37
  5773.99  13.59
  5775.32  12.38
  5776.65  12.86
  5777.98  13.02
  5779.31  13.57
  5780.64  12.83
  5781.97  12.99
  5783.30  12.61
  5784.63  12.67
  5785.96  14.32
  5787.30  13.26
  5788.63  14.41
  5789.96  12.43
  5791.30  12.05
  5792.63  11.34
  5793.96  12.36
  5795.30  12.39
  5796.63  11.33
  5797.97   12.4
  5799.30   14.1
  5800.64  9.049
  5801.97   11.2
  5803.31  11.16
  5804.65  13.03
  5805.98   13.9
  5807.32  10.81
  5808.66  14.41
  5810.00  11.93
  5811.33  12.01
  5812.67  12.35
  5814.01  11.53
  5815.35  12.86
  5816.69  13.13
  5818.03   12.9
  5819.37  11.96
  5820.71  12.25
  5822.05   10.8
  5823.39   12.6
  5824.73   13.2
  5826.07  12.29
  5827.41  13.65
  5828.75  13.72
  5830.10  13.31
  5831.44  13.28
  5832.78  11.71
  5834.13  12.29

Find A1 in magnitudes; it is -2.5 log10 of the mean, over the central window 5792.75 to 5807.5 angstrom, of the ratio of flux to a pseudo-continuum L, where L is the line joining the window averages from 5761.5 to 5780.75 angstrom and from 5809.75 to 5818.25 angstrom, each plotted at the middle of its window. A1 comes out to 0.05 mag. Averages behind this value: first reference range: 13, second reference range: 12.4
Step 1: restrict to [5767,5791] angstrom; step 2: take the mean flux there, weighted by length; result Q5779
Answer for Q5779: 13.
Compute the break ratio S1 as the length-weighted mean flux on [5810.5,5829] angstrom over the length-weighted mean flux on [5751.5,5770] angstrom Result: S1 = 0.95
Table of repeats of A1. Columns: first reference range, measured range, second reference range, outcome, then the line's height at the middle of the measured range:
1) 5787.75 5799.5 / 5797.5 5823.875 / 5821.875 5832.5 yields 0.043 mag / 12.7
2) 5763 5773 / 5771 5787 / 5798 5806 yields -0.038 mag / 12.5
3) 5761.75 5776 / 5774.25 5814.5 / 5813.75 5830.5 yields 0.024 mag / 12.8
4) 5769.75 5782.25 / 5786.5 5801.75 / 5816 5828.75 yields 0.042 mag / 12.8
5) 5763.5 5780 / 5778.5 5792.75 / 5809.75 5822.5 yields -0.030 mag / 12.7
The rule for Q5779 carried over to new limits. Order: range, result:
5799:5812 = 12.1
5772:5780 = 13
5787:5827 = 12.3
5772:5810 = 12.6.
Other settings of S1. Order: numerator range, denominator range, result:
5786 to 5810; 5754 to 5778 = 0.95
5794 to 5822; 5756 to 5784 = 0.95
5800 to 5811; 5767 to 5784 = 0.93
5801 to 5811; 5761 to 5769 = 0.92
